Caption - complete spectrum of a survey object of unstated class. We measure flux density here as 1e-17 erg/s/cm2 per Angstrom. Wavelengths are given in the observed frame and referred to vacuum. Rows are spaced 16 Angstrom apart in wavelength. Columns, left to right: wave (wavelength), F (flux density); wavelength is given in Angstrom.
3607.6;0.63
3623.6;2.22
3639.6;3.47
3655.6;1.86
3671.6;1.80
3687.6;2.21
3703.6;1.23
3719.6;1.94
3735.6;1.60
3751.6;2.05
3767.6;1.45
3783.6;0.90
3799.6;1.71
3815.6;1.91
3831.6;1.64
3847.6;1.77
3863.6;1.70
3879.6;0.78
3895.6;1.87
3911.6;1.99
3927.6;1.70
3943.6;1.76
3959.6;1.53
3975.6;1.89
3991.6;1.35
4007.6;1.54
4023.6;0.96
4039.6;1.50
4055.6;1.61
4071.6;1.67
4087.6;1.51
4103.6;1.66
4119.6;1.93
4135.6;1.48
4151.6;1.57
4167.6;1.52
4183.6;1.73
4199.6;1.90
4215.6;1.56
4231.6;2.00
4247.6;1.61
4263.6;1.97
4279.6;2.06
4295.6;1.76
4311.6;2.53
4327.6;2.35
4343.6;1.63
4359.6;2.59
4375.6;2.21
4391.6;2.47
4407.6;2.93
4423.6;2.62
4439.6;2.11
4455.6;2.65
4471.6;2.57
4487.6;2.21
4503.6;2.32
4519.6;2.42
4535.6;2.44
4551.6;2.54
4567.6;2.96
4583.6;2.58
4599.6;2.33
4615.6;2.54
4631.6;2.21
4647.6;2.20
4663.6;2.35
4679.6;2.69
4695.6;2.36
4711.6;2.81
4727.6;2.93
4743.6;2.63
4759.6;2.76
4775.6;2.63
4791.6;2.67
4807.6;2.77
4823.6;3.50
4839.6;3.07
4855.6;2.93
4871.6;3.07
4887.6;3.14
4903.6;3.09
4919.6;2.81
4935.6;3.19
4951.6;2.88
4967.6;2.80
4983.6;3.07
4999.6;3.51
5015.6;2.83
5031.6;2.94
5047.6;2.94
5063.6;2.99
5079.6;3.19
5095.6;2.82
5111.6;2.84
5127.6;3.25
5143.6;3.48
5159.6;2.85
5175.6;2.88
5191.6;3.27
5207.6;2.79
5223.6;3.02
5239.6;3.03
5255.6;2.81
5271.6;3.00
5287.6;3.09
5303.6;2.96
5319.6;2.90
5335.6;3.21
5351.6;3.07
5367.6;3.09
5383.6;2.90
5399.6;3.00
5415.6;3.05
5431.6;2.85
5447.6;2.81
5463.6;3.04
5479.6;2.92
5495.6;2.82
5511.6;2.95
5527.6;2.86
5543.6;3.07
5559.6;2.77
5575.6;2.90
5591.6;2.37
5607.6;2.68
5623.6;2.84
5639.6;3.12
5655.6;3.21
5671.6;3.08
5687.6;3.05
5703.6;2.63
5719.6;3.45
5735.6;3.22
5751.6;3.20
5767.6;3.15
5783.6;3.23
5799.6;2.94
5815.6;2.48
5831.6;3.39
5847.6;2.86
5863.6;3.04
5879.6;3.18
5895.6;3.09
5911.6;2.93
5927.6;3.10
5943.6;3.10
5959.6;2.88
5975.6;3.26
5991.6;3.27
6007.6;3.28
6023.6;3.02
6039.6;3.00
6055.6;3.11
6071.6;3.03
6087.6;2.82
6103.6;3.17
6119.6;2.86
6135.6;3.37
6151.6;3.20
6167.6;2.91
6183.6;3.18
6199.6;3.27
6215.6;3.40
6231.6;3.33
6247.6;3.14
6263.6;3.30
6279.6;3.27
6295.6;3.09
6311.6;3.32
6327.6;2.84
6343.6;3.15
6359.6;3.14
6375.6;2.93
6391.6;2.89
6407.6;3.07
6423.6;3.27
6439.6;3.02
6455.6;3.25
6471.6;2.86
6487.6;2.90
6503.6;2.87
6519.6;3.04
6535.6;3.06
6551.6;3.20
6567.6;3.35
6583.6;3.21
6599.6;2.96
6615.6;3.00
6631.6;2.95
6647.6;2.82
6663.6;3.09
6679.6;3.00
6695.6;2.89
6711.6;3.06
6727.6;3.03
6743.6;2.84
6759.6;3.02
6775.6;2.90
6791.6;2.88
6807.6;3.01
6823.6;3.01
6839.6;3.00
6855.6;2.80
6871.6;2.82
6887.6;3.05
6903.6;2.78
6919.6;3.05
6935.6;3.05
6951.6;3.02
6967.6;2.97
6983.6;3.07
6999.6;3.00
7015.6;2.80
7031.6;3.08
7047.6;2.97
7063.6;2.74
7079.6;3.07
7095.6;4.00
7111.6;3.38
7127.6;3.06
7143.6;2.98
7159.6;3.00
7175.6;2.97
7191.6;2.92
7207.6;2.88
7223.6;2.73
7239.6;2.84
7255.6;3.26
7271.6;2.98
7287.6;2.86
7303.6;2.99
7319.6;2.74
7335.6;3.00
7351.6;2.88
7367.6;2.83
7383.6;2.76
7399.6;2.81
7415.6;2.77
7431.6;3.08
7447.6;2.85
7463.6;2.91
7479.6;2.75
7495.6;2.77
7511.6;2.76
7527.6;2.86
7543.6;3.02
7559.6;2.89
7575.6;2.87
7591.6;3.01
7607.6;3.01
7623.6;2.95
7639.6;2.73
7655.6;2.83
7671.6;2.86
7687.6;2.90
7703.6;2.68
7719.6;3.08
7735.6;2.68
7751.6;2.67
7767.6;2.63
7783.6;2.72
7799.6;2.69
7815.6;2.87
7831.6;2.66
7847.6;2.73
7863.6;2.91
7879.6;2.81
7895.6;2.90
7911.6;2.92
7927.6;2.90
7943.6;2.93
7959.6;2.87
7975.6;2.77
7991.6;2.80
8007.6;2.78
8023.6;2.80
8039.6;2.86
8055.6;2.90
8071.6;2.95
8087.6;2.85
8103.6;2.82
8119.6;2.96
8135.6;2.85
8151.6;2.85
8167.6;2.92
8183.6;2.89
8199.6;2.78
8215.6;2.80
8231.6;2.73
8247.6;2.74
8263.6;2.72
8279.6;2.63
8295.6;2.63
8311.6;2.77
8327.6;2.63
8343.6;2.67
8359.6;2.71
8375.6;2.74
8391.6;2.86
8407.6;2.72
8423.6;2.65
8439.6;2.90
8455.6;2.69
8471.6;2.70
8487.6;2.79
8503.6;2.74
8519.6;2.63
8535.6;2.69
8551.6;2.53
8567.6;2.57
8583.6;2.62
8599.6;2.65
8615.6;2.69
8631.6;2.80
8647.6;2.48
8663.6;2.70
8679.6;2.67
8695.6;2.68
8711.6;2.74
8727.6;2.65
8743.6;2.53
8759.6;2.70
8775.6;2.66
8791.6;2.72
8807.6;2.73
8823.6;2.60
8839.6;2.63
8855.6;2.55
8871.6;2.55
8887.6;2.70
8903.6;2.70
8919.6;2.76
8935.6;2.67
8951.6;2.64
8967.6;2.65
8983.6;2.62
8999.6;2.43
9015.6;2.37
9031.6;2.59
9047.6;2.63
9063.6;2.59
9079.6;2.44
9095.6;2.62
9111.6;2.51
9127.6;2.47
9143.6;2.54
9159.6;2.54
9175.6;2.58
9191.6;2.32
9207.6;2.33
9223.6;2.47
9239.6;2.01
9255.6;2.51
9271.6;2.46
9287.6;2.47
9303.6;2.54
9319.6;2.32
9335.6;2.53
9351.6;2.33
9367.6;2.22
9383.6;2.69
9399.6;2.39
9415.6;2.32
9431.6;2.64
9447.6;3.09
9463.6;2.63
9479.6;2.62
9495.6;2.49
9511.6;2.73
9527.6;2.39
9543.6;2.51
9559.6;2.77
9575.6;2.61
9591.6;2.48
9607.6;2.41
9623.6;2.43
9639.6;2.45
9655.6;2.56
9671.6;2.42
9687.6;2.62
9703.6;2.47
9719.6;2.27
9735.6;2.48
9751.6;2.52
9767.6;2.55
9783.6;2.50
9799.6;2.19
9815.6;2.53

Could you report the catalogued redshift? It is 0.081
